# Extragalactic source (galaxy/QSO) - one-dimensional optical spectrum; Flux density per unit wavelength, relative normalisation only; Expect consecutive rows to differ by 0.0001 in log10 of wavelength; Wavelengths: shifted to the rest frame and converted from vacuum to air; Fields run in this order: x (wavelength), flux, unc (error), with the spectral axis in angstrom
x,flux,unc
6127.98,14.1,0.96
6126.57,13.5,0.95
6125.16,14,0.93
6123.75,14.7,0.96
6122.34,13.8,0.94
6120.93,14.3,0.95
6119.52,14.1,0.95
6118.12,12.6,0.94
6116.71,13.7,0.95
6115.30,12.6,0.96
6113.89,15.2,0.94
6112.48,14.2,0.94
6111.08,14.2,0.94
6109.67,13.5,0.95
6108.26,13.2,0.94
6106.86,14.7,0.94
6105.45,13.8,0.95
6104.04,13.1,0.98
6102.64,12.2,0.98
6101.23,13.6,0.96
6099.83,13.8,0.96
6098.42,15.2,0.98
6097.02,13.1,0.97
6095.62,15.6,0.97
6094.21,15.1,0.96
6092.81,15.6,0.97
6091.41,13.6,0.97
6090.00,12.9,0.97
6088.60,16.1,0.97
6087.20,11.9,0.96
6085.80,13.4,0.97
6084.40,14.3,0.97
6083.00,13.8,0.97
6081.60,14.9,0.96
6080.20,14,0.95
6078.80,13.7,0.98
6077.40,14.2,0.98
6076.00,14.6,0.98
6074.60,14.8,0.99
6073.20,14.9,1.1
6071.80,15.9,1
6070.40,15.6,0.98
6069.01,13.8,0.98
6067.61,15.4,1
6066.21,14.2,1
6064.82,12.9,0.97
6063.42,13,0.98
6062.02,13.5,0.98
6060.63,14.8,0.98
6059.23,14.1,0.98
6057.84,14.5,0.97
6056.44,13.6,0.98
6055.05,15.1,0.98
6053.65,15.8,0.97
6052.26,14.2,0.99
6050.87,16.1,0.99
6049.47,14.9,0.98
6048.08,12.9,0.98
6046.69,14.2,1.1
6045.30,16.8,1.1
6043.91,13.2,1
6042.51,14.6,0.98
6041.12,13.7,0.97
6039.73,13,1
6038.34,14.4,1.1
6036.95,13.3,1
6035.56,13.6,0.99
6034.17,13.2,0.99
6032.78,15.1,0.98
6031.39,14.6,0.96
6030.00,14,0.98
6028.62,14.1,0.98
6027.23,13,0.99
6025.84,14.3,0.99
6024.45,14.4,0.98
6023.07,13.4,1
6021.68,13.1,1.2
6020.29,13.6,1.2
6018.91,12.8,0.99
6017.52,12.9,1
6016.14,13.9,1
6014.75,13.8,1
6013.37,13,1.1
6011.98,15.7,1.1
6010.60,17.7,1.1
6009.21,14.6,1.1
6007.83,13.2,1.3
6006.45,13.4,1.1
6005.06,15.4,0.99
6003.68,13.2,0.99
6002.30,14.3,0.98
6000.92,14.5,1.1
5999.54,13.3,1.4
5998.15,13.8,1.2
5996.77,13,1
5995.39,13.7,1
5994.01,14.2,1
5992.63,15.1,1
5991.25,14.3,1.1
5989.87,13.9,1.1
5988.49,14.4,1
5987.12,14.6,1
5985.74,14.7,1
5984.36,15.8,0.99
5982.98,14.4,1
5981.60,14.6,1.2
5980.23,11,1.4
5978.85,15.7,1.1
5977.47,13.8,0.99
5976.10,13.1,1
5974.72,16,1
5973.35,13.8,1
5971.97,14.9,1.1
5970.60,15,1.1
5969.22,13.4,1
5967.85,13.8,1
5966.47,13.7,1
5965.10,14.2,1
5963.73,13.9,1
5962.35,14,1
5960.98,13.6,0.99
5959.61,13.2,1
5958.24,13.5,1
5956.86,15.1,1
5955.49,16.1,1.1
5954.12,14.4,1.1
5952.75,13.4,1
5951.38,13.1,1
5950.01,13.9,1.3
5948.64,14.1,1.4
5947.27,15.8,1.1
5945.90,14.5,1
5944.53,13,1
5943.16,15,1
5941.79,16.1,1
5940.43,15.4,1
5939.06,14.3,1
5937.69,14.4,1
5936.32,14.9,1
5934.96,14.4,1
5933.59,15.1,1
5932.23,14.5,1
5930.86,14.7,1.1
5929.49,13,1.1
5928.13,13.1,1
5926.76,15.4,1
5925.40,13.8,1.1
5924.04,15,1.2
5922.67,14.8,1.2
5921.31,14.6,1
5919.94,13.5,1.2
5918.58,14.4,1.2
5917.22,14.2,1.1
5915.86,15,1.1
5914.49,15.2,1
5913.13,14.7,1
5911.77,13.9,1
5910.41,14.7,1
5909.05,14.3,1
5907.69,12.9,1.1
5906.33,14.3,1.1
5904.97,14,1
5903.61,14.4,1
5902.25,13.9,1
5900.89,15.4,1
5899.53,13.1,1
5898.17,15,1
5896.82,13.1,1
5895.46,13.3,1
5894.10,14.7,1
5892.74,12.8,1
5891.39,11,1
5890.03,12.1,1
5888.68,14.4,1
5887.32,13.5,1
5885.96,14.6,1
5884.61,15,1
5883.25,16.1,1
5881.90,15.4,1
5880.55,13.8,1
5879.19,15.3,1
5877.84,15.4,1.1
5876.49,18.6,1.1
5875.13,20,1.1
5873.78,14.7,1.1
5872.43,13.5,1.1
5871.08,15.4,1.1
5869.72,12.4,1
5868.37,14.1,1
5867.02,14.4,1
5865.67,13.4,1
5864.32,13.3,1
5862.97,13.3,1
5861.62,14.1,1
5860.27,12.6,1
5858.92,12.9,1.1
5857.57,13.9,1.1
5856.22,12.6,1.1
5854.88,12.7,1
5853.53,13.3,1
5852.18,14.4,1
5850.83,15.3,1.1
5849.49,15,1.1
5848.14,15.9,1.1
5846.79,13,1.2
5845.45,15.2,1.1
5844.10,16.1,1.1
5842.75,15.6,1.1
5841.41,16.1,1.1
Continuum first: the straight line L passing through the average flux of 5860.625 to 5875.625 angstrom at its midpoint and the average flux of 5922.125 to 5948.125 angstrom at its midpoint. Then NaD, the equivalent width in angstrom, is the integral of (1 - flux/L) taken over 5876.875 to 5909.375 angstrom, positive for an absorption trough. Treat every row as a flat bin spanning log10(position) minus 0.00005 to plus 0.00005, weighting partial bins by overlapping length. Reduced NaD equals 0.7 angstrom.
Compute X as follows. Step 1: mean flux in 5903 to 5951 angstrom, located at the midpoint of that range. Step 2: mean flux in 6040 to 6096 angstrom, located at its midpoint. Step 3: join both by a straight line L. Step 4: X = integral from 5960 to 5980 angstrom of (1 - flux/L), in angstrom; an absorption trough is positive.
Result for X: 0.4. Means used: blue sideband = 14.4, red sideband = 14.4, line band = 14.1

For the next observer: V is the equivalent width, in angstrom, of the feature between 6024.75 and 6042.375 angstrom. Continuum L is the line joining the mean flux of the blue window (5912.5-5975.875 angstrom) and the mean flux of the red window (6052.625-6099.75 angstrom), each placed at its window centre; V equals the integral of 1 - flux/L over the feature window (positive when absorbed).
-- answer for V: 0.6 angstrom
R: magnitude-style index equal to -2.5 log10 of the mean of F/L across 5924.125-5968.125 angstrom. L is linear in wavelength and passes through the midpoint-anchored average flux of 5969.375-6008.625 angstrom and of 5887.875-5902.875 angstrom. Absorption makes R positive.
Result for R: -0.03 mag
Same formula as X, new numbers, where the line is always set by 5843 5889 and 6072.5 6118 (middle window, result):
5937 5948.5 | -0.3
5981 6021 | 0.1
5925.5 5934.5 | 0.1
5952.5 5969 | 0.3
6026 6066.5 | -0.1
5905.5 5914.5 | 0.1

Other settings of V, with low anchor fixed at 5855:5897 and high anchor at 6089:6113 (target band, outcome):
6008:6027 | 0.0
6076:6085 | -0.1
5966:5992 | -0.3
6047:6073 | -0.8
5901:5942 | -0.8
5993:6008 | 0.2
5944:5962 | 0.0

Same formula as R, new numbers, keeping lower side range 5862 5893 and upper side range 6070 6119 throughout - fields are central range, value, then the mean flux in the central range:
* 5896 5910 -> 0.029 mag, 14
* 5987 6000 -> 0.020 mag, 14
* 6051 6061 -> -0.038 mag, 14.7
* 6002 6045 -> 0.019 mag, 14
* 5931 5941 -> -0.024 mag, 14.7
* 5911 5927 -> -0.009 mag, 14.5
